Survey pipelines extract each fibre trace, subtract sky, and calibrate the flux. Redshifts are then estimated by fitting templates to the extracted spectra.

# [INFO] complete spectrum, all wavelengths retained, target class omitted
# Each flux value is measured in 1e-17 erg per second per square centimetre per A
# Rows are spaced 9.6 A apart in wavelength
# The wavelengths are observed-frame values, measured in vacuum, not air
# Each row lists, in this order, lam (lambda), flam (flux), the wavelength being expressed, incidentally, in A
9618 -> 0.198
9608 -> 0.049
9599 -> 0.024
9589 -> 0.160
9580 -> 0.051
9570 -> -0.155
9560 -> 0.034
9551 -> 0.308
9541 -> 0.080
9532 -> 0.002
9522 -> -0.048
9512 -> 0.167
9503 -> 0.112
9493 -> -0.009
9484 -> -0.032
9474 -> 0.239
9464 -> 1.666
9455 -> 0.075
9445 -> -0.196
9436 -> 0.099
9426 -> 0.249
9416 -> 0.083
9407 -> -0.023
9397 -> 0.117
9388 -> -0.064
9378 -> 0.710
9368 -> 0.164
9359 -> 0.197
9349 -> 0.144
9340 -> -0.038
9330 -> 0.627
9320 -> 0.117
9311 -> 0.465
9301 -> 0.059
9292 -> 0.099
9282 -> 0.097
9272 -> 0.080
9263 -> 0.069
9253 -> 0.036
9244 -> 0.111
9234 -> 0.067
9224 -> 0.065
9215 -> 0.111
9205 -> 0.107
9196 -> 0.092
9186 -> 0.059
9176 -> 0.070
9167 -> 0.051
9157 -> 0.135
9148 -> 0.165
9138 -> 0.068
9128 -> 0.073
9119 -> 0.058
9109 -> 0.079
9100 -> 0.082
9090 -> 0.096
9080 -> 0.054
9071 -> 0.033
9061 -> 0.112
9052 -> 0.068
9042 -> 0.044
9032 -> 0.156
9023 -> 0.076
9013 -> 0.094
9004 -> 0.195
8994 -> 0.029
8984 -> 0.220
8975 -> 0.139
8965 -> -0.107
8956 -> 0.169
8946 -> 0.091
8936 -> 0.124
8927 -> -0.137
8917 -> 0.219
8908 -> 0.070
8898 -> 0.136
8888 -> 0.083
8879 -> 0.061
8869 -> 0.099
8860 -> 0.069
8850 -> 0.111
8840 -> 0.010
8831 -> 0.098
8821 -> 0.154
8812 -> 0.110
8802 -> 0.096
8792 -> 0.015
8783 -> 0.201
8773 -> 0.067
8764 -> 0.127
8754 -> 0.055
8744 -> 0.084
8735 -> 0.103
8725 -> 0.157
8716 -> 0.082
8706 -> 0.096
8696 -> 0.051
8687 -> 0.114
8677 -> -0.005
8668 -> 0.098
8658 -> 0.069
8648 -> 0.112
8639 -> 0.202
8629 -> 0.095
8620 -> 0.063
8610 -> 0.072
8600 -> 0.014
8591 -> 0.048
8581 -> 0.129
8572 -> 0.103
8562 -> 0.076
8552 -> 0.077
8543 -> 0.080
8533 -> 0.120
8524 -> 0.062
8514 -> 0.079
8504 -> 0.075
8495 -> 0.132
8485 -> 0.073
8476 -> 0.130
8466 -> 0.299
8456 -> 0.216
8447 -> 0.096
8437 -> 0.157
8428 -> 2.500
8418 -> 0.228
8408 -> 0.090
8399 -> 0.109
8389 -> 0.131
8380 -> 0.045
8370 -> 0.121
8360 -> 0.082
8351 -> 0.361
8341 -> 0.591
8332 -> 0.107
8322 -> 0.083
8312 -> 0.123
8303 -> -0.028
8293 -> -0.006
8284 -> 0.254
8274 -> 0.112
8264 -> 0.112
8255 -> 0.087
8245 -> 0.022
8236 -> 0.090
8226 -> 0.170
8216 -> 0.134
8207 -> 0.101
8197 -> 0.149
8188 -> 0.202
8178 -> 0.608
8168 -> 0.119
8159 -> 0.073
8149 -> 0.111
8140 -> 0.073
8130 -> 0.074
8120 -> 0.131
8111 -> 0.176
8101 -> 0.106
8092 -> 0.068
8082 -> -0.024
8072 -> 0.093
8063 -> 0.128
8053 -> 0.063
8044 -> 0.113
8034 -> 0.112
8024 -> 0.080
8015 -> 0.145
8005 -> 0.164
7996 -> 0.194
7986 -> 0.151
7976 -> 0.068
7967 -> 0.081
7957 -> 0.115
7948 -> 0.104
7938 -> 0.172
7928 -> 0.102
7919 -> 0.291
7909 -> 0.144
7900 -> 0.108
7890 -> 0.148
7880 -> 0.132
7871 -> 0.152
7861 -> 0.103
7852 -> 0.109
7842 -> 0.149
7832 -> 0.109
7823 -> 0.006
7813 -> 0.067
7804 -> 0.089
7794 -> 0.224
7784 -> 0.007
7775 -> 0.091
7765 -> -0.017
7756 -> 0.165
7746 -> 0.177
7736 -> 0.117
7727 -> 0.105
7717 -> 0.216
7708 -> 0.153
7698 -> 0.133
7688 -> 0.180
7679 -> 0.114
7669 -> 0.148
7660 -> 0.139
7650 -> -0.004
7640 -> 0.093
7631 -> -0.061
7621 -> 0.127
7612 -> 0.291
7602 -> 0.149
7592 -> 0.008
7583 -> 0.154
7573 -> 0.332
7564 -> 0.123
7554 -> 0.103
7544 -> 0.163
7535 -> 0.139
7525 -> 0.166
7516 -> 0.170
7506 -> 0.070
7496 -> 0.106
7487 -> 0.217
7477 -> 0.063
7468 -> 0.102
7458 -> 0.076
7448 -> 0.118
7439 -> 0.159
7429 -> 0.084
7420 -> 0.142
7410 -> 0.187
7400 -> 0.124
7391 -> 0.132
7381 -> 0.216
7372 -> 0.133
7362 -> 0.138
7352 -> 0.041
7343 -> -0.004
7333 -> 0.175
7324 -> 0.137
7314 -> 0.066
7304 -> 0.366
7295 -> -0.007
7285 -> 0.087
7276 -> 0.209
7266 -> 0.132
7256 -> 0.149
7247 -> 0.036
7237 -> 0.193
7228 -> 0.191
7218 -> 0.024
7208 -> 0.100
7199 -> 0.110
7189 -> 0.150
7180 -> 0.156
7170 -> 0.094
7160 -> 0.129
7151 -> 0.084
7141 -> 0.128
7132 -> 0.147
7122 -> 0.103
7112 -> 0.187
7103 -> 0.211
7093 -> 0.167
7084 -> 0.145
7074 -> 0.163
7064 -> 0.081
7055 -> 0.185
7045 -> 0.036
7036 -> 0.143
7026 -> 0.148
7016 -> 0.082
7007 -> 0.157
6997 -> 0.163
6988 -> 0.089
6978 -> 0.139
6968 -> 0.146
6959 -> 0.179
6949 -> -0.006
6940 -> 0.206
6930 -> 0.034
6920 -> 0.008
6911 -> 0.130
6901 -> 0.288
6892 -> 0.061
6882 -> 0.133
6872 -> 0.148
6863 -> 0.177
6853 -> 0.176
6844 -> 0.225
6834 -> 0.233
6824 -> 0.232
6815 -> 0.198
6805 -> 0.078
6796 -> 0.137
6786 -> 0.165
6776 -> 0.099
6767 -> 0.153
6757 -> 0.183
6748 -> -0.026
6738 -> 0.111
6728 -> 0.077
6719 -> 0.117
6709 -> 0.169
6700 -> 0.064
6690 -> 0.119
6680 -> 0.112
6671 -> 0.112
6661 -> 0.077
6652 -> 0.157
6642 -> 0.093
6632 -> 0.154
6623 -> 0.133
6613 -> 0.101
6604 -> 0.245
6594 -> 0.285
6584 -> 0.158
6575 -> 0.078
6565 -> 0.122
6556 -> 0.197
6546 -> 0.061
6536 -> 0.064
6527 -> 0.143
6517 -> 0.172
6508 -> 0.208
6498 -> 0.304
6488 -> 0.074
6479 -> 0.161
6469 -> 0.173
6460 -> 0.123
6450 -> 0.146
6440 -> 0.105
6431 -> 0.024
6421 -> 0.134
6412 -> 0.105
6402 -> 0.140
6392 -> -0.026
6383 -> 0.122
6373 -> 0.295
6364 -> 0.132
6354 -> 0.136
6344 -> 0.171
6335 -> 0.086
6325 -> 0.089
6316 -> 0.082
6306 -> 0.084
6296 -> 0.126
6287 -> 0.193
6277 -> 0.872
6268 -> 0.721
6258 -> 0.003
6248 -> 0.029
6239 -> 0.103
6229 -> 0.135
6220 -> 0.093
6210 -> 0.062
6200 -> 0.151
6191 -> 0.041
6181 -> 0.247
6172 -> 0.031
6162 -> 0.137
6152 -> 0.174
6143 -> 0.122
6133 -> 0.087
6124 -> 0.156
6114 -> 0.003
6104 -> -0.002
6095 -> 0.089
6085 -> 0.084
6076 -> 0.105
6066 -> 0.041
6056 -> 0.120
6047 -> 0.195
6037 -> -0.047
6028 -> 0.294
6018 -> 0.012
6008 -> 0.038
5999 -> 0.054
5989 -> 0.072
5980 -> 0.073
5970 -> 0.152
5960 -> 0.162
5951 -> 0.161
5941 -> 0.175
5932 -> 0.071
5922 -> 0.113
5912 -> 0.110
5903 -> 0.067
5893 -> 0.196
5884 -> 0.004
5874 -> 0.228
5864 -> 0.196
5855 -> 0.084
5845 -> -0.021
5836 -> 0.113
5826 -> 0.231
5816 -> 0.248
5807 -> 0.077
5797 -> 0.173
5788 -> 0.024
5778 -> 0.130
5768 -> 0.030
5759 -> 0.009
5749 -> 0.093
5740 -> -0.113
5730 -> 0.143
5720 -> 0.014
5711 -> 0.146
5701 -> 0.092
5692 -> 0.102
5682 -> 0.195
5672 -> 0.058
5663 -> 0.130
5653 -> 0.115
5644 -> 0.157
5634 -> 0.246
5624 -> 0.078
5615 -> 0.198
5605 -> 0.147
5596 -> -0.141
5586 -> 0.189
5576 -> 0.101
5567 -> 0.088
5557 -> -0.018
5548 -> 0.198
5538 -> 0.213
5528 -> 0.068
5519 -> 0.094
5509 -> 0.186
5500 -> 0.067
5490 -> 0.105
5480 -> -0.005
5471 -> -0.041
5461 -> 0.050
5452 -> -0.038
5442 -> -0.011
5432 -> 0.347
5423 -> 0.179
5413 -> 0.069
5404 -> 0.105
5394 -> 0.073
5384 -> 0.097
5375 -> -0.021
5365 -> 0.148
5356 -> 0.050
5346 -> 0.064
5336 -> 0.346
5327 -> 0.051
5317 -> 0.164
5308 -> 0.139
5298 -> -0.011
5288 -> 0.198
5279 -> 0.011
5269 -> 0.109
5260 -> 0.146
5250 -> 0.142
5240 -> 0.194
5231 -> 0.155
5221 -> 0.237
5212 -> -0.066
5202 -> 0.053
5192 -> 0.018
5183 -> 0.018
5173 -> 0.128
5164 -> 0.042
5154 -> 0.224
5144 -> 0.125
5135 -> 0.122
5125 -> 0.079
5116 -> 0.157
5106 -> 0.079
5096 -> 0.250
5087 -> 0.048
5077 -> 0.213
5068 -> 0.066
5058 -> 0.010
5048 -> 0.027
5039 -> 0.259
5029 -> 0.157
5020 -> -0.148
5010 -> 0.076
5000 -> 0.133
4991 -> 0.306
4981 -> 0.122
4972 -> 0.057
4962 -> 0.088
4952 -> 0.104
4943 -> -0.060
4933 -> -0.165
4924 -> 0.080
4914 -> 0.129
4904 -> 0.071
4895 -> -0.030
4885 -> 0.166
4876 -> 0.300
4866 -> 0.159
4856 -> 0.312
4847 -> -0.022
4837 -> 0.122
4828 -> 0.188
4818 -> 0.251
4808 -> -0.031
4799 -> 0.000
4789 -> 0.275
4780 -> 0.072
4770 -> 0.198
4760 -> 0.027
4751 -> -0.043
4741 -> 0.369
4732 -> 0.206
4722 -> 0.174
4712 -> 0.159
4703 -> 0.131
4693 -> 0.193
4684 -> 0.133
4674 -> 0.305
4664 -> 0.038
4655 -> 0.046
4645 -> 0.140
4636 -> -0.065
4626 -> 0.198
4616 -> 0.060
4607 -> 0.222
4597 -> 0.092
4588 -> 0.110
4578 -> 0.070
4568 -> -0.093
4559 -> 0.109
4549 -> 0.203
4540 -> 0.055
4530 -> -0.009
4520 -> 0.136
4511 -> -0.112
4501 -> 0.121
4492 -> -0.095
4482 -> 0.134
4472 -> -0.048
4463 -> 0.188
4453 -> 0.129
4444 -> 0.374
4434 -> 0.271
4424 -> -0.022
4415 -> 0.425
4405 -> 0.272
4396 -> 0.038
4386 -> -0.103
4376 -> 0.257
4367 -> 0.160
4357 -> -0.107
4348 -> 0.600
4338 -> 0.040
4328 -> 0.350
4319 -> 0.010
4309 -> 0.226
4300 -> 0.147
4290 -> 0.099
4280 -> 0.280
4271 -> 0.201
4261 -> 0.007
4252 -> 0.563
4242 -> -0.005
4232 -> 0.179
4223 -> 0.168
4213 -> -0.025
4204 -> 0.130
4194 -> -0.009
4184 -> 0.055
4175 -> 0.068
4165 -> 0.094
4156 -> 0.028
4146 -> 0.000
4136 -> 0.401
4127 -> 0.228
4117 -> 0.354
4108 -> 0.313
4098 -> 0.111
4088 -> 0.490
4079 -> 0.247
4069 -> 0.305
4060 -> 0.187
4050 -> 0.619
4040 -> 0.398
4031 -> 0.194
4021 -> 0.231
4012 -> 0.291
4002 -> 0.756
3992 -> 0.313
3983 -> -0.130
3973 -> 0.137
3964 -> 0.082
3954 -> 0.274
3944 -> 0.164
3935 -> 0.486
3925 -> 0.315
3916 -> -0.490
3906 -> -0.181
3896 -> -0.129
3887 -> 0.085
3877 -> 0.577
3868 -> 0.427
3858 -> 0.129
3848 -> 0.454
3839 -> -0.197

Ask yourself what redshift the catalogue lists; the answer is 0.683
